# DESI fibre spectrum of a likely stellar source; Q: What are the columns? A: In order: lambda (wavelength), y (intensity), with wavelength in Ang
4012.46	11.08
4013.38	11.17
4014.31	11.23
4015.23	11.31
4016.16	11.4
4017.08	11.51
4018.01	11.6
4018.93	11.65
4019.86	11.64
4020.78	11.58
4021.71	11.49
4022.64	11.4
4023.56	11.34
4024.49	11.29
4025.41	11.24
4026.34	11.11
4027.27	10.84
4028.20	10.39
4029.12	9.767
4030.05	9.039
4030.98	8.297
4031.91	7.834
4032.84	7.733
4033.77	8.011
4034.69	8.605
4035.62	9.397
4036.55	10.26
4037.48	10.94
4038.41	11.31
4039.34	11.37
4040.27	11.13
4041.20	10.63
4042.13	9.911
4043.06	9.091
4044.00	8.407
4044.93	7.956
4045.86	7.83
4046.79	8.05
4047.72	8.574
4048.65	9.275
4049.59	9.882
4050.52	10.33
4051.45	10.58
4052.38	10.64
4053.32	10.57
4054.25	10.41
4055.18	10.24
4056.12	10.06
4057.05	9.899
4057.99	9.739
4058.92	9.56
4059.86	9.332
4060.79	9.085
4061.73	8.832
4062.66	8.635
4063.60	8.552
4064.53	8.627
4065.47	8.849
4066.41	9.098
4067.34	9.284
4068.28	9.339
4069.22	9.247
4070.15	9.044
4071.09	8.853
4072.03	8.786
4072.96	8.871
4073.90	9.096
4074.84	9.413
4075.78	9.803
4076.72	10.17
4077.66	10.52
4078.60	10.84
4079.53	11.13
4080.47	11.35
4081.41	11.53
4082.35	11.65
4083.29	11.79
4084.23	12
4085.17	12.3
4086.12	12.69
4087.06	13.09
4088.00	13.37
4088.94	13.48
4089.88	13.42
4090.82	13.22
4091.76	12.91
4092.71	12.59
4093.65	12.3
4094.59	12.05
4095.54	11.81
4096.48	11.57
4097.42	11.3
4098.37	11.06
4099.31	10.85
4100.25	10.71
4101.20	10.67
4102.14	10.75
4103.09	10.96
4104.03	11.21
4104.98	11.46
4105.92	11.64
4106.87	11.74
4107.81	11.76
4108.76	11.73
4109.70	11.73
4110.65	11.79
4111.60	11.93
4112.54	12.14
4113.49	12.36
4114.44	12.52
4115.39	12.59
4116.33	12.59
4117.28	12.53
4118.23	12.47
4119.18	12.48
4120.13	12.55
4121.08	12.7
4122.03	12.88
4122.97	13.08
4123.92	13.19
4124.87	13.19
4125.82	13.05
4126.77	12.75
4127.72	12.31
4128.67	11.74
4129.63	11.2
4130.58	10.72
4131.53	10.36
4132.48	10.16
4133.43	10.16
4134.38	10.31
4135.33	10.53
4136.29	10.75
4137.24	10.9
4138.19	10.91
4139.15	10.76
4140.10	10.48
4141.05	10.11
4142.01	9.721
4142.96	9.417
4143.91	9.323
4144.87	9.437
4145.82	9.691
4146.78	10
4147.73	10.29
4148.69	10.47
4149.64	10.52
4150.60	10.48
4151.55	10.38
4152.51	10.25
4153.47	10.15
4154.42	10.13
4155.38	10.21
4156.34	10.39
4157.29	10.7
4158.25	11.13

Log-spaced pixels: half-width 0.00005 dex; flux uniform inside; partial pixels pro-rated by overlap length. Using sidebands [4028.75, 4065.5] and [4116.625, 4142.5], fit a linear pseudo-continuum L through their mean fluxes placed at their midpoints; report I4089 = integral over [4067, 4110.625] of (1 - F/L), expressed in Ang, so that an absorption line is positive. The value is -2.9 Ang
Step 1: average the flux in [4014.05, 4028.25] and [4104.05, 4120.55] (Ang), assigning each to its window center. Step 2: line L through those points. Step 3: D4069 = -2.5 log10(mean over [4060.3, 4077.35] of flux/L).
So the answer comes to 0.28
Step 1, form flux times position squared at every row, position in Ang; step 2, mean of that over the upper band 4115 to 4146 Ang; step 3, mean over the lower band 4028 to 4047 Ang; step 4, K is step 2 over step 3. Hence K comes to 1.27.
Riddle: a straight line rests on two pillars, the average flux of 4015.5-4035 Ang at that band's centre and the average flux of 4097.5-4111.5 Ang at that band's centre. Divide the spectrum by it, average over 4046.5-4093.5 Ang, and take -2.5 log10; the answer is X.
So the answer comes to 0.05 mag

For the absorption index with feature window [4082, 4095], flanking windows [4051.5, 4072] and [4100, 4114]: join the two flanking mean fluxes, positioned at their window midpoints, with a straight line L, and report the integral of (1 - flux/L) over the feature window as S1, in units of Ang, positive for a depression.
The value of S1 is -2.4 Ang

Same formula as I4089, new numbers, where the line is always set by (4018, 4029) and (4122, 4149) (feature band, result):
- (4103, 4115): -0.86 Ang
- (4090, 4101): -0.82 Ang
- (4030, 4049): 3.35 Ang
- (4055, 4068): 2.20 Ang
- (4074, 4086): 0.06 Ang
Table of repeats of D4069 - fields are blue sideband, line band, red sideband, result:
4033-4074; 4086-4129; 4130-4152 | -0.22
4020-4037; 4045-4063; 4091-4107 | 0.11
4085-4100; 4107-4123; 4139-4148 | -0.10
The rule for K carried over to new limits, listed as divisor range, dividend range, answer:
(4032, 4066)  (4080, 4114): 1.29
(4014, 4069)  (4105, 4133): 1.27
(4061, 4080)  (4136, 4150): 1.13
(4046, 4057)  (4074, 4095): 1.23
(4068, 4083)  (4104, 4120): 1.23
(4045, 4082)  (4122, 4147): 1.19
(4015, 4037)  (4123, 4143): 1.14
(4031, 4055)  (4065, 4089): 1.13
